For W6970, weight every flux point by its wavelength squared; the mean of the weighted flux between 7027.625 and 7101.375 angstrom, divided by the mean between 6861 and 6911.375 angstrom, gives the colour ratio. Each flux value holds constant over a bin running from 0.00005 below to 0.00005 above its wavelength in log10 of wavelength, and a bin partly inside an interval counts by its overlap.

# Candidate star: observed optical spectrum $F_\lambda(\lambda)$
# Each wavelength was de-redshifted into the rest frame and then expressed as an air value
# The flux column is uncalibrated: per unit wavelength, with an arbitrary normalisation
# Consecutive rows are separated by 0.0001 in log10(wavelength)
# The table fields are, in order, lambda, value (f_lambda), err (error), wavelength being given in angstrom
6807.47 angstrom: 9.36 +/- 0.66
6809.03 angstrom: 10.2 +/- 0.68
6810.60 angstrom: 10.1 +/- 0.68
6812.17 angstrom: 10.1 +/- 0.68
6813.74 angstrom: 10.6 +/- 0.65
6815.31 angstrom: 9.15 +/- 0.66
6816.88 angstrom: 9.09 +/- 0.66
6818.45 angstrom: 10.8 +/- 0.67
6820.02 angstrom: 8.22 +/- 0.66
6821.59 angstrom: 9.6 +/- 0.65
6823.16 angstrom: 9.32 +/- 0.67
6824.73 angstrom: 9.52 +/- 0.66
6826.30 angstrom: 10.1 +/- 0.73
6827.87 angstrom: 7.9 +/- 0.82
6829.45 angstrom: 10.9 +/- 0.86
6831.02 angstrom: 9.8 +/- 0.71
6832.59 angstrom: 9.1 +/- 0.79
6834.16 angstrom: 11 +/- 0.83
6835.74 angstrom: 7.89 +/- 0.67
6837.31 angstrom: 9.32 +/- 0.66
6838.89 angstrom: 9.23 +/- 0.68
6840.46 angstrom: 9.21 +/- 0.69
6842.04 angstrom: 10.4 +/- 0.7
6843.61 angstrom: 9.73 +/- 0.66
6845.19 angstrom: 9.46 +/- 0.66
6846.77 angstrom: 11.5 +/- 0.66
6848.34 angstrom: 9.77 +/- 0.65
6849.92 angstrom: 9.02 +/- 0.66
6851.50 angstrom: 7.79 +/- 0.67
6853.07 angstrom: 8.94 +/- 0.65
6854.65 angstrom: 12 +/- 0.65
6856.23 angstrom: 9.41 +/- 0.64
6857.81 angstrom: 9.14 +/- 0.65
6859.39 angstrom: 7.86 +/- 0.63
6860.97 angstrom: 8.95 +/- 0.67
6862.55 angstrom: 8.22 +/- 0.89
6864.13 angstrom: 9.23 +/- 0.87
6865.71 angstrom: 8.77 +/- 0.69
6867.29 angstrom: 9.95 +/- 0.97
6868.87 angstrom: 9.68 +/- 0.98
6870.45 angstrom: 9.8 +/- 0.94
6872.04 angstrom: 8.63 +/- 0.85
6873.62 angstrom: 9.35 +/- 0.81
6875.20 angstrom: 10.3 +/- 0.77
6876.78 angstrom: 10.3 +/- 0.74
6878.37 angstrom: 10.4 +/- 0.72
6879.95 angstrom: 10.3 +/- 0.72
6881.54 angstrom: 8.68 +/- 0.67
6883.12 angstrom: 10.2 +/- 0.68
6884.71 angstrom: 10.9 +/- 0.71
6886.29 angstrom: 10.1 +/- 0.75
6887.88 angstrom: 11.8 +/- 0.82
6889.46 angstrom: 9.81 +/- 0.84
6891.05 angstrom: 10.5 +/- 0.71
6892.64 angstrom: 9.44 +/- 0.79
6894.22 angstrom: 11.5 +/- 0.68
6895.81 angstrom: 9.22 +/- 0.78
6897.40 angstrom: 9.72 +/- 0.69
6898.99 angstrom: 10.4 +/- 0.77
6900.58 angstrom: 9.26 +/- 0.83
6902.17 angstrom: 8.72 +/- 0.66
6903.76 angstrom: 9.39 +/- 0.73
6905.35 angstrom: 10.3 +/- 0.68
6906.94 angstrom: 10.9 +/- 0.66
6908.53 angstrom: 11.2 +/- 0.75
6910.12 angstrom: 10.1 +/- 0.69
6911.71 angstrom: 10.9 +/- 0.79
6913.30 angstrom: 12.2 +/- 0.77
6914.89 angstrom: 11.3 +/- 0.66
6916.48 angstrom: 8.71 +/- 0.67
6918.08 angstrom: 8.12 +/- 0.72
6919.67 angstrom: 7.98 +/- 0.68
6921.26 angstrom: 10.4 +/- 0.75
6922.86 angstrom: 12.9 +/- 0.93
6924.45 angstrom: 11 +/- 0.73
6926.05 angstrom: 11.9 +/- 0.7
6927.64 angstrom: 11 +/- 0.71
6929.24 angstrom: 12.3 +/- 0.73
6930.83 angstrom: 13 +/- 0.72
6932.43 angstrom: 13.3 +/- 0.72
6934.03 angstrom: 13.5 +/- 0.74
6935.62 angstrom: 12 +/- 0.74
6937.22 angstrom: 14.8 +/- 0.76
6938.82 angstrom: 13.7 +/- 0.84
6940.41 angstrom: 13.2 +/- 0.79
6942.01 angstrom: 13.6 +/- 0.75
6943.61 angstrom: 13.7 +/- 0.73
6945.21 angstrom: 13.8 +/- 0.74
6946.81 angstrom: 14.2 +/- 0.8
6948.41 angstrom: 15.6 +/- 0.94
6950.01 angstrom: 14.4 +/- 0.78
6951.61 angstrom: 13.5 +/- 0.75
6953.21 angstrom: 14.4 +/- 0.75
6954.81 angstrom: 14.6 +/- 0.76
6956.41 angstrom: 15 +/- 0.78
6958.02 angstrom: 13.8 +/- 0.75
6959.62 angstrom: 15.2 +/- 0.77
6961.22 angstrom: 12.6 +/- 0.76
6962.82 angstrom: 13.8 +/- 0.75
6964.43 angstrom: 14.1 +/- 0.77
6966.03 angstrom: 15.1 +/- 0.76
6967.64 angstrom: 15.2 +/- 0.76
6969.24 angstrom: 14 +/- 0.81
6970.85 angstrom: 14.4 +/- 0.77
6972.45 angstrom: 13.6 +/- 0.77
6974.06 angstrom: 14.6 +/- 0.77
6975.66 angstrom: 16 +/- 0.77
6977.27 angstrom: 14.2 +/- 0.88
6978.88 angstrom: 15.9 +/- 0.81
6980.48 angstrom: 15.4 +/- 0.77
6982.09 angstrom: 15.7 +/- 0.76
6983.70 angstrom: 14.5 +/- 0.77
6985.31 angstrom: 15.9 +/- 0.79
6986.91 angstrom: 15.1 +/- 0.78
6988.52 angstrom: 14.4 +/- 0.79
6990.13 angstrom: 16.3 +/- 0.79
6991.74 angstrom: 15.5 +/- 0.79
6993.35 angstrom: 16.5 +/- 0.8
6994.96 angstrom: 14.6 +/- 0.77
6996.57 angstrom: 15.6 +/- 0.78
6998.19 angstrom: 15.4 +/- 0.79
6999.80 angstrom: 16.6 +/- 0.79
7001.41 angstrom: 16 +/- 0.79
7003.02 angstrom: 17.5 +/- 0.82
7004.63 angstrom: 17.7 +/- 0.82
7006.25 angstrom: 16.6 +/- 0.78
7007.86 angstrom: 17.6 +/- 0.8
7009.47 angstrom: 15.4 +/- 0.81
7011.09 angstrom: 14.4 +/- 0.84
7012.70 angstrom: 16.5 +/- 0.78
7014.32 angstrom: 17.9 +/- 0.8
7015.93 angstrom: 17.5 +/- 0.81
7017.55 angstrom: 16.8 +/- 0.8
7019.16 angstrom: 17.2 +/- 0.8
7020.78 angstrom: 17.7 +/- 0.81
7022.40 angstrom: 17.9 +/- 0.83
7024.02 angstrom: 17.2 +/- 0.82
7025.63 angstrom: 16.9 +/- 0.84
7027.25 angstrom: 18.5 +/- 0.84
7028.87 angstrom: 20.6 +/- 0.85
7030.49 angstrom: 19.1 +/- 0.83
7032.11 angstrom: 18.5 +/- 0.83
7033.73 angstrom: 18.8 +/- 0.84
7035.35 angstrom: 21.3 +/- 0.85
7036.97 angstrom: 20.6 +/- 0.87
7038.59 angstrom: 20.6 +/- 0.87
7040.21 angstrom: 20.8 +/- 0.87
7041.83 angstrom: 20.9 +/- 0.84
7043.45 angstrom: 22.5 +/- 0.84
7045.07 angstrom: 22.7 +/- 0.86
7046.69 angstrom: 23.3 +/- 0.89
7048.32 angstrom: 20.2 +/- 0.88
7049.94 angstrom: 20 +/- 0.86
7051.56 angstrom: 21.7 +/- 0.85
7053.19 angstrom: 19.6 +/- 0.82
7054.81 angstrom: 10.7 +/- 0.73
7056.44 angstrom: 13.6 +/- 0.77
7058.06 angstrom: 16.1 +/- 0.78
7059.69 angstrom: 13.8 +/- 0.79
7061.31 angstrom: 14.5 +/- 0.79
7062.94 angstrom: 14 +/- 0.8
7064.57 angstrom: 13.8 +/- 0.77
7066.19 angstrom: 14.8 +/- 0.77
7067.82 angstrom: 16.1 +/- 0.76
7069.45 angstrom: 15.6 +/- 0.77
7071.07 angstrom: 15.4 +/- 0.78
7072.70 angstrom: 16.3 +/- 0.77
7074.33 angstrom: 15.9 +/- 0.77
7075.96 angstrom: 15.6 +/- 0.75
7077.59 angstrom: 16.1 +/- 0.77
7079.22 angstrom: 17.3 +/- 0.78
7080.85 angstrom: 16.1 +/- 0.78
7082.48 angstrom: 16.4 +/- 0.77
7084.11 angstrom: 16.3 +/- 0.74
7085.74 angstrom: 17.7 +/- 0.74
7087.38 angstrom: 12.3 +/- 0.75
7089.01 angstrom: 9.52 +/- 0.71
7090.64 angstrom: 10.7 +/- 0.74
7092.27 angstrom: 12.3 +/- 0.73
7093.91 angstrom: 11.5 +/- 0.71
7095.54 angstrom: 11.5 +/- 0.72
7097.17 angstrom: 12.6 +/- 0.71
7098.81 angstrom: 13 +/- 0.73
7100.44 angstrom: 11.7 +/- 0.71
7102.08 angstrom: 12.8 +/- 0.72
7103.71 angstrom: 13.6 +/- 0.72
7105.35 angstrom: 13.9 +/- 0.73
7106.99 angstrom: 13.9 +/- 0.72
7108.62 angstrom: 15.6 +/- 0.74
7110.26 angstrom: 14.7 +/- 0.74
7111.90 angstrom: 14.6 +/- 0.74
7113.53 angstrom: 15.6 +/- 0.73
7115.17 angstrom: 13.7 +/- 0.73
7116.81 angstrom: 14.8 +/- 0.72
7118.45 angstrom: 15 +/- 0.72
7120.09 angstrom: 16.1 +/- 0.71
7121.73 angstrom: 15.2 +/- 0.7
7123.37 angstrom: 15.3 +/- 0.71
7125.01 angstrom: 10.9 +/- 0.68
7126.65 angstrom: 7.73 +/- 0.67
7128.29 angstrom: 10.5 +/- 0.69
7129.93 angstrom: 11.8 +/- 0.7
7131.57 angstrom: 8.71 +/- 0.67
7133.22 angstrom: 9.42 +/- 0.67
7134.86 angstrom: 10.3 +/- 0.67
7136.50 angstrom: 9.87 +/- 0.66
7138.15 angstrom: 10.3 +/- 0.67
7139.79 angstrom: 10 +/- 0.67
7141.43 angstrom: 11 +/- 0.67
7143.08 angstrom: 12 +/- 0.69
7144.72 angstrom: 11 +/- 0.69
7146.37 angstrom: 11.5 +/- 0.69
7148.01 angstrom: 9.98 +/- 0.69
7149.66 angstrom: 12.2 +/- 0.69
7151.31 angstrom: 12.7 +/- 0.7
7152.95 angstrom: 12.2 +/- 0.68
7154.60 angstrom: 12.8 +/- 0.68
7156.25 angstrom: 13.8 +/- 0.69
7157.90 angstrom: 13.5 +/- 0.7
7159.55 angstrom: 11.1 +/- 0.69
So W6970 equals 1.8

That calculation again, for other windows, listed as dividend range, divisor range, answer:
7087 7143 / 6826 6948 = 1.26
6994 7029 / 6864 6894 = 1.76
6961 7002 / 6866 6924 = 1.53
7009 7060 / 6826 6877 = 2.06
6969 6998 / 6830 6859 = 1.65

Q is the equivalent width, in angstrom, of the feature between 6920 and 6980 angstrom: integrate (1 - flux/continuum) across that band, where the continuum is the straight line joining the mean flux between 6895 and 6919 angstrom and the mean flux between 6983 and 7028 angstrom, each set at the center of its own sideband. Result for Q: -4.23 angstrom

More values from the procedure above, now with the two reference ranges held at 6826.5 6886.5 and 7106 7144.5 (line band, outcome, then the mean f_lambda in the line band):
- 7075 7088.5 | -4.3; 15.8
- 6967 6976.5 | -3.4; 14.6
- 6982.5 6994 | -4.7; 15.5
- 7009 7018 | -4.1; 16.4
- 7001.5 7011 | -4.7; 16.7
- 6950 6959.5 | -3.3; 14.3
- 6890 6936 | -2.4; 10.7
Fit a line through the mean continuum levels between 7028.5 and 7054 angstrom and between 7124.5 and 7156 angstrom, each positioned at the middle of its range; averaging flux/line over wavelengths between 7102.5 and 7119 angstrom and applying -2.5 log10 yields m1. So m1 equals -0.06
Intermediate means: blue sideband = 20.7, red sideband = 10.8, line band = 14.5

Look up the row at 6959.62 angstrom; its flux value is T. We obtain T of 15.2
